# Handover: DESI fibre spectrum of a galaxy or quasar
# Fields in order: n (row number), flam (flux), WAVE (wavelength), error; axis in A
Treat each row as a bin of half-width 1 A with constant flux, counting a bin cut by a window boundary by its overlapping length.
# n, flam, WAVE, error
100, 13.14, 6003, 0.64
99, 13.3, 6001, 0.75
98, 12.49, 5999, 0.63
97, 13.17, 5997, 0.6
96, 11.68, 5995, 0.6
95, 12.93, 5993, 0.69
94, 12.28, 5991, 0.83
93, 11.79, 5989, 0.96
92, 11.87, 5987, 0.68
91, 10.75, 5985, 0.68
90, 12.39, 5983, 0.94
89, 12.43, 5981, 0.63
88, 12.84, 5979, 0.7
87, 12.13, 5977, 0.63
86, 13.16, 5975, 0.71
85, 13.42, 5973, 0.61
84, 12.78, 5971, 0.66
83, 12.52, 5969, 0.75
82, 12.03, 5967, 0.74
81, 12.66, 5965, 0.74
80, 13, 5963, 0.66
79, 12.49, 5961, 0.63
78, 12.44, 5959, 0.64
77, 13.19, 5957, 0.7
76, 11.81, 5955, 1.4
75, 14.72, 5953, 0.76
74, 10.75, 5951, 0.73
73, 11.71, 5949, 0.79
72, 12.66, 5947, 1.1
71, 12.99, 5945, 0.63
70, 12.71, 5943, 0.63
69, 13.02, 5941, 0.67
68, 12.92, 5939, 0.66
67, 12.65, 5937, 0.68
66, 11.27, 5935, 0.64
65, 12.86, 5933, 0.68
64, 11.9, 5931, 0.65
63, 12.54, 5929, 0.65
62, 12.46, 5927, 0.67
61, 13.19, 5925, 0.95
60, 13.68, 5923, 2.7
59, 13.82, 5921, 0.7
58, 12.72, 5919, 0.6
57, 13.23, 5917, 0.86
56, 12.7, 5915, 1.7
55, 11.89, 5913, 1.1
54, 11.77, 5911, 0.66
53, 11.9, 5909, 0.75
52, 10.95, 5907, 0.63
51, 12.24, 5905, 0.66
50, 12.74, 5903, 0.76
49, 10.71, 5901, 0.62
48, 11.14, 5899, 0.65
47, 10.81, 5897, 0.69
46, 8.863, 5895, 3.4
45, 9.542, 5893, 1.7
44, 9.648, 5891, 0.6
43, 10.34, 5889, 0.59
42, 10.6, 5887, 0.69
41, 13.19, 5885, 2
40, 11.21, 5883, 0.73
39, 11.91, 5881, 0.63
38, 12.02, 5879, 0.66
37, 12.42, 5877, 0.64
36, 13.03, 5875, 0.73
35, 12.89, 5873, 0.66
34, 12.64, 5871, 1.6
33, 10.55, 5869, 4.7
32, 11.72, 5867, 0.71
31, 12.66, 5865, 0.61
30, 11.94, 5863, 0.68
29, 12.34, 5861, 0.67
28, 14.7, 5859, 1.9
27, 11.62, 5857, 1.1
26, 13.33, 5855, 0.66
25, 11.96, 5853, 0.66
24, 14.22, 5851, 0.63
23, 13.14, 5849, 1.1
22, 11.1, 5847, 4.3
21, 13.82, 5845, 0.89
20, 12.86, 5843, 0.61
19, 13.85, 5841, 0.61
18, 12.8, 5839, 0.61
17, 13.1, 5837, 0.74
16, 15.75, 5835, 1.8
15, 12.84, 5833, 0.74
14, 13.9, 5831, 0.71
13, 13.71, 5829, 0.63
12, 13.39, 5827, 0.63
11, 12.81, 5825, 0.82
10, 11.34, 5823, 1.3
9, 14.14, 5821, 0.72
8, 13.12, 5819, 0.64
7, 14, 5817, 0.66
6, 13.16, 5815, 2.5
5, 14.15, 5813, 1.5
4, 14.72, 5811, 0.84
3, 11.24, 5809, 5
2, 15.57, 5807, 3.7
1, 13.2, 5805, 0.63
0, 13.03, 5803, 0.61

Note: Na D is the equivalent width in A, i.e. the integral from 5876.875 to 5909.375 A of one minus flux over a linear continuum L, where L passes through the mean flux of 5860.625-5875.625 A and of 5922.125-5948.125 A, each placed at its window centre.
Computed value 3.23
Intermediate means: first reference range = 12.2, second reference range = 12.7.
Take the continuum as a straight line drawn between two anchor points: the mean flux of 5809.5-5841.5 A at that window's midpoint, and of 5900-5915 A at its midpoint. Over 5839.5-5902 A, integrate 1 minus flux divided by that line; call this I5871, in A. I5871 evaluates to 3.1 A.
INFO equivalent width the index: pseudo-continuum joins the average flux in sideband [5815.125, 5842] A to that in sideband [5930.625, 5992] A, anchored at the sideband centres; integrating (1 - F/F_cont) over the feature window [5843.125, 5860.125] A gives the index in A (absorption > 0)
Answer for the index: 0.4 A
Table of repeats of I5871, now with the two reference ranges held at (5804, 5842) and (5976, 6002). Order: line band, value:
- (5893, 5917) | 2.8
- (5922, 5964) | 0.1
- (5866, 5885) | 1.5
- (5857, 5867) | 0.4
